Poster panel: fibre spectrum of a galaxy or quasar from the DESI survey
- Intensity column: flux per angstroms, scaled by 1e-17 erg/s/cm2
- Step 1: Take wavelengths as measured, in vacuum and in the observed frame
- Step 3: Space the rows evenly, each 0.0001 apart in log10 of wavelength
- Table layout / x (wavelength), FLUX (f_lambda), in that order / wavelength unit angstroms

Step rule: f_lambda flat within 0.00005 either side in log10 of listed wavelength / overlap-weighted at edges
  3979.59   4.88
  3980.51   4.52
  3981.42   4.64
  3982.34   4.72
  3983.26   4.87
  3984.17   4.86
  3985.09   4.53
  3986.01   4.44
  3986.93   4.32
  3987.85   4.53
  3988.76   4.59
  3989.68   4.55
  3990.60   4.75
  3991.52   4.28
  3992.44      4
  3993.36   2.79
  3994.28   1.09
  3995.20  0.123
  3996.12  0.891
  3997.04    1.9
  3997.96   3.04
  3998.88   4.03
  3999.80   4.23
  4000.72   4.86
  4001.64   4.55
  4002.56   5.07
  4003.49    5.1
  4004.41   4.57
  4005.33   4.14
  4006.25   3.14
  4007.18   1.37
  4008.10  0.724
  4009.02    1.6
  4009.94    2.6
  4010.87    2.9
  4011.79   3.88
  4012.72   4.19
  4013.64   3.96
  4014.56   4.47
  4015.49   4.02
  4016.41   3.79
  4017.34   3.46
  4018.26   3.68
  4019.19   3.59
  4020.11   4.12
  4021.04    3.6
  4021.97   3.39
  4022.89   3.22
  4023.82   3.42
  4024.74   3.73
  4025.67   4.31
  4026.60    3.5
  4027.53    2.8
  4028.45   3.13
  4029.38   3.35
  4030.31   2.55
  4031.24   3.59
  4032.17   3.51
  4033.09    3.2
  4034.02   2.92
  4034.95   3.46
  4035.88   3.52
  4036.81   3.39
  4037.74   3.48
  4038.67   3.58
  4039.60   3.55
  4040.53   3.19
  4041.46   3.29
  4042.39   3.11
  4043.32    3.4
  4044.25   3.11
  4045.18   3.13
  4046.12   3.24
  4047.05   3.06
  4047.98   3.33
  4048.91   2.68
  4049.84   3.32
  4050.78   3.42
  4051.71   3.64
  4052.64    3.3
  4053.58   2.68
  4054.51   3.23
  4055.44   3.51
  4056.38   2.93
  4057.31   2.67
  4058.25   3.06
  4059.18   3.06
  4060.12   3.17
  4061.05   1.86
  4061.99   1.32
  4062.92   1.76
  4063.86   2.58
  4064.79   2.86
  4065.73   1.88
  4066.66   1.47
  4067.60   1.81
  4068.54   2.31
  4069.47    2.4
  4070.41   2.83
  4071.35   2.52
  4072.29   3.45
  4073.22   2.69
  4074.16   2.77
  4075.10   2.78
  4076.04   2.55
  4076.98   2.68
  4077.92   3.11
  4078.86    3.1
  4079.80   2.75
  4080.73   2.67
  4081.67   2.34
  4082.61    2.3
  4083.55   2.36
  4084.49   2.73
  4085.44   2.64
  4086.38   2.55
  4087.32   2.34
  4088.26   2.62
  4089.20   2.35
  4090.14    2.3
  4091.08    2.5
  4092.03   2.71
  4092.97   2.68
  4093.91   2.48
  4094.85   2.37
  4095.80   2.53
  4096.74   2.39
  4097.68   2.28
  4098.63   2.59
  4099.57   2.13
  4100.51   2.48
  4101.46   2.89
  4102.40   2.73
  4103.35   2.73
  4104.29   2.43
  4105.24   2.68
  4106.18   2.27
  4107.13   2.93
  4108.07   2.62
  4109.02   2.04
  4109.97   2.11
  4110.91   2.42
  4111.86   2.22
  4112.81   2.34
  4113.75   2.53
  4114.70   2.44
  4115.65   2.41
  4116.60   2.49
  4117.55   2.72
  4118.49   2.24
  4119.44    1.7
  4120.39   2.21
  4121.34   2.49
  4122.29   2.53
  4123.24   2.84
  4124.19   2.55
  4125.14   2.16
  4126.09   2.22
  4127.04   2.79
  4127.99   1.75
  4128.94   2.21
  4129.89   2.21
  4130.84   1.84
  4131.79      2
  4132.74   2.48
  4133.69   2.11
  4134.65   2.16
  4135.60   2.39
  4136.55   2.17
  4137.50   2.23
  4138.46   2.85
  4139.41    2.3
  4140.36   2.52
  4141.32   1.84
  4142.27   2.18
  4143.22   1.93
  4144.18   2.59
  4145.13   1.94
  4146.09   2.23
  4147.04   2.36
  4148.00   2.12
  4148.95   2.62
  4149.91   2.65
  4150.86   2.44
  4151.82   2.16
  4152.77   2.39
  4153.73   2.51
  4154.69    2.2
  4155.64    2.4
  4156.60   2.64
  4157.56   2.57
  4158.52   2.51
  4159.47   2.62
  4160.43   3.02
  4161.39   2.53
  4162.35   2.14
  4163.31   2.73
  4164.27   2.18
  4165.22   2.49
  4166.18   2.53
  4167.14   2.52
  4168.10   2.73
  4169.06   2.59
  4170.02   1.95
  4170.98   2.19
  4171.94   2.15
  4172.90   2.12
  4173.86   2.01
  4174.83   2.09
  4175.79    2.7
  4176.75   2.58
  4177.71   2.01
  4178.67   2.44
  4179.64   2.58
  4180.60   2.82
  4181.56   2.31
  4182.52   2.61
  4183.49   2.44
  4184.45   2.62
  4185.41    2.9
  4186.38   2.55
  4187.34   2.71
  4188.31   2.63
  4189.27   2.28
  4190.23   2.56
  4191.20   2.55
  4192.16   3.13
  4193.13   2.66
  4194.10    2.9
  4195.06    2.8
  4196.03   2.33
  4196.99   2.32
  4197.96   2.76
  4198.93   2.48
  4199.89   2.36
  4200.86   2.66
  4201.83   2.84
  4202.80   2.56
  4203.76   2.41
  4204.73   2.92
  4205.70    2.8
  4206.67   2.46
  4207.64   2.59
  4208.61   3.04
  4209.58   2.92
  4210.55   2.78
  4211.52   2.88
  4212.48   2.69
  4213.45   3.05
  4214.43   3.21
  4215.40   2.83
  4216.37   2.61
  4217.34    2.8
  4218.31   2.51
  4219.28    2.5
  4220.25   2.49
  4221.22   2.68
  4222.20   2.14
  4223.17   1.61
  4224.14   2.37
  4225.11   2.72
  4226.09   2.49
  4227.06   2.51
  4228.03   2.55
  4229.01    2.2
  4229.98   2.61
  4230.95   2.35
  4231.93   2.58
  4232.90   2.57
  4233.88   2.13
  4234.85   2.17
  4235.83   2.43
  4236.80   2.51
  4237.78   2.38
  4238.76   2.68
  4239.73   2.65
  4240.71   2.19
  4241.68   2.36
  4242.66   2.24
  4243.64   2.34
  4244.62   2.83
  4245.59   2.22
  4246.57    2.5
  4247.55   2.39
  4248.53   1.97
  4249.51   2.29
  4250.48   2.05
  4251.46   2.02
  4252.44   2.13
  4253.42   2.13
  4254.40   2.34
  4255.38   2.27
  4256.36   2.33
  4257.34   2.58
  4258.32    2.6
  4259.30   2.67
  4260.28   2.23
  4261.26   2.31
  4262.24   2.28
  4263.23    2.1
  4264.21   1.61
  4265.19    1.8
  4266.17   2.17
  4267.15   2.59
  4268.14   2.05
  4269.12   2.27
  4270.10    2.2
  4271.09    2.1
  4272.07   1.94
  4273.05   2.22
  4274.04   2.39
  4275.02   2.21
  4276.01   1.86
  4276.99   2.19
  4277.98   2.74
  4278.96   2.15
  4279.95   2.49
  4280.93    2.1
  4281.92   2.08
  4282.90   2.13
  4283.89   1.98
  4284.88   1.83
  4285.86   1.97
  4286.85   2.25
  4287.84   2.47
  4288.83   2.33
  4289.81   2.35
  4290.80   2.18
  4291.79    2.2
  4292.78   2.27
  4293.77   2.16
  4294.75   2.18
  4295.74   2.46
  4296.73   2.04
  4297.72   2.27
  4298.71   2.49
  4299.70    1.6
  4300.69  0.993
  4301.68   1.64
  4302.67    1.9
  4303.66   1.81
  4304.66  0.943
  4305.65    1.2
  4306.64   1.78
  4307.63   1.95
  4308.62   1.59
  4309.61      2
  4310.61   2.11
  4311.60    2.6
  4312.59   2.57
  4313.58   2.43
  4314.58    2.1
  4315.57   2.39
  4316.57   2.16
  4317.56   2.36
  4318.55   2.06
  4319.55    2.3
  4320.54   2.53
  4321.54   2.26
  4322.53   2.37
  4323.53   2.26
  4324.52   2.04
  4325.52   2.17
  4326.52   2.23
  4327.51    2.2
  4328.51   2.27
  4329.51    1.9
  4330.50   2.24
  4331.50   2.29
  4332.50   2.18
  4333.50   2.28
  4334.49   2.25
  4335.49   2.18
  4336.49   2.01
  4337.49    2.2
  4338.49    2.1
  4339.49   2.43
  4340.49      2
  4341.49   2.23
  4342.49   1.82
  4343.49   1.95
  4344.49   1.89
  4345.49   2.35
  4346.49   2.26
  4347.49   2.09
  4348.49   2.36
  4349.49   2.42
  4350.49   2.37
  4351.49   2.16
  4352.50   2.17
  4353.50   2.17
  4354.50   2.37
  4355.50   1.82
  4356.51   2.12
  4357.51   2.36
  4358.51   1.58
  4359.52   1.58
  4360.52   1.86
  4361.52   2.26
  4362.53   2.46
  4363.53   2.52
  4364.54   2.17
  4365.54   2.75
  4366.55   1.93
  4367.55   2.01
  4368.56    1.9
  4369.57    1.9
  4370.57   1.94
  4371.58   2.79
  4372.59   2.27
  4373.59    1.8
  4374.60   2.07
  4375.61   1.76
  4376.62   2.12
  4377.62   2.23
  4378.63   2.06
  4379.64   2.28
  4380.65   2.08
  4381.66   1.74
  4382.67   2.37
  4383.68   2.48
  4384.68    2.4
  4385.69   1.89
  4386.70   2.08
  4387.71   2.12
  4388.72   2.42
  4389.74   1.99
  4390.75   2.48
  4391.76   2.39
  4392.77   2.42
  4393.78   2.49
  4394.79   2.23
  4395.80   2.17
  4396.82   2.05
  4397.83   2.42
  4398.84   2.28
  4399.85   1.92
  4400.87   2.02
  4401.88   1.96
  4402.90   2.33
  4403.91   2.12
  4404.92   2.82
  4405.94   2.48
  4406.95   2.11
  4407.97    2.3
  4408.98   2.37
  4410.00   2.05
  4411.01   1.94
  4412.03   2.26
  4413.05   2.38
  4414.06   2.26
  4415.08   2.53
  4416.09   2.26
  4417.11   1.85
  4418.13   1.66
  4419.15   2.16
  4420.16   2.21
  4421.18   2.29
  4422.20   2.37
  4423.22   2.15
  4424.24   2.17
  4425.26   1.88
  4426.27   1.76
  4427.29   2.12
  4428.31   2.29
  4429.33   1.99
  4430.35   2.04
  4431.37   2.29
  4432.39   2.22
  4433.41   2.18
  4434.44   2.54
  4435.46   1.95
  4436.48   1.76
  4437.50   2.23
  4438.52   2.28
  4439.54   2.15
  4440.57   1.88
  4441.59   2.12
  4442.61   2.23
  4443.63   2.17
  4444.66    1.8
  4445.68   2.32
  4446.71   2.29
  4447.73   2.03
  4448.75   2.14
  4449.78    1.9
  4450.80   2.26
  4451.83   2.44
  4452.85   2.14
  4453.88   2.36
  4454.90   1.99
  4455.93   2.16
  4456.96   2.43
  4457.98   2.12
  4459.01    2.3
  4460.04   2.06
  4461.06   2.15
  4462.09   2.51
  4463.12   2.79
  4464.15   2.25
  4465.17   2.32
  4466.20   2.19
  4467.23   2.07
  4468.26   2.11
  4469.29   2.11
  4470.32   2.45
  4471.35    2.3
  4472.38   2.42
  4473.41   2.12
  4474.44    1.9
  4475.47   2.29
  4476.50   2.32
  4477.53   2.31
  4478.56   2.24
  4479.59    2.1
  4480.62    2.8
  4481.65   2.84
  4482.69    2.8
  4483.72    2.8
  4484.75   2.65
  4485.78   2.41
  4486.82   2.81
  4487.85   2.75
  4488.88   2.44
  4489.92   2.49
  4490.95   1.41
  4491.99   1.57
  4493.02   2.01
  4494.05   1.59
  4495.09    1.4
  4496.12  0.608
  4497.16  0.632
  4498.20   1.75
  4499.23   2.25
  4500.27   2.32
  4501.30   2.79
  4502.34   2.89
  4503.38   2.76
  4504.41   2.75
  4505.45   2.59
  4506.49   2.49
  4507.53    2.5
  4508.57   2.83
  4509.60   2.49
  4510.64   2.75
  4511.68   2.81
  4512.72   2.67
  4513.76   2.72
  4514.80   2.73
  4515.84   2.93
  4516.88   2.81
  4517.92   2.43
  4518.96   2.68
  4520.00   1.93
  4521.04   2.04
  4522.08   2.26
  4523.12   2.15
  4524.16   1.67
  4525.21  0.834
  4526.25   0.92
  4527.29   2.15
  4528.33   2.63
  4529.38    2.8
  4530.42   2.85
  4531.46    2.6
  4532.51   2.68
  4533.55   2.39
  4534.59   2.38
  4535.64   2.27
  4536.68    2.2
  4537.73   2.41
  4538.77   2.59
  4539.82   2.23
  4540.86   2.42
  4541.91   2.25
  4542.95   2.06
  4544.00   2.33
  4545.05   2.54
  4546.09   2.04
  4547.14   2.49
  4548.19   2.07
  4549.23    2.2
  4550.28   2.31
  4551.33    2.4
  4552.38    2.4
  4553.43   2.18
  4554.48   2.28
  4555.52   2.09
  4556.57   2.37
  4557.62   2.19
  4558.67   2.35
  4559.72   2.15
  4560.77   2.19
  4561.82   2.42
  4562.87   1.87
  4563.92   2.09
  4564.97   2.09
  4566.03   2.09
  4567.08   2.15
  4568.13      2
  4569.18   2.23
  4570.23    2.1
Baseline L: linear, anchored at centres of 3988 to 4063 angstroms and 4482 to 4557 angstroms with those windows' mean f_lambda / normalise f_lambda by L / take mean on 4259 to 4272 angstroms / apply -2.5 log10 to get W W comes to 0.28 mag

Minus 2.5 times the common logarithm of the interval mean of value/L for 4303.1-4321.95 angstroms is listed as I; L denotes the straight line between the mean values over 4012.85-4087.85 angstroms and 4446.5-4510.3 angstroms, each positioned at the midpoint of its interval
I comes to 0.24 mag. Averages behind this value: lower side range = 3.04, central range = 2.06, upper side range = 2.26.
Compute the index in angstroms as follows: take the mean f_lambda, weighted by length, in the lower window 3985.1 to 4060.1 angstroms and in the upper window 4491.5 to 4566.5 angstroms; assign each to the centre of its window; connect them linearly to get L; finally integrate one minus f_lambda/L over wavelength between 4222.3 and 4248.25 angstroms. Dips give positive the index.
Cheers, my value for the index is 4.6 angstroms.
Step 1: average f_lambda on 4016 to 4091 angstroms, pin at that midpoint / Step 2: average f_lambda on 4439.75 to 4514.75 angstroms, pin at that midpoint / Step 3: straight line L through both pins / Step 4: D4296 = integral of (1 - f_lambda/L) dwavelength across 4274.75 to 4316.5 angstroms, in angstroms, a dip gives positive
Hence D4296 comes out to 8.1 angstroms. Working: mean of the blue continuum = 2.97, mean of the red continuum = 2.27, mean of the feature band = 2.07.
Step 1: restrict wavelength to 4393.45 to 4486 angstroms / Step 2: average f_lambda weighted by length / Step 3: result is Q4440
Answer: 2.23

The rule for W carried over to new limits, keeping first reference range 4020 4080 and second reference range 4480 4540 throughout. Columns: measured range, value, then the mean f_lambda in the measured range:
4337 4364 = 0.194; 2.14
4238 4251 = 0.154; 2.36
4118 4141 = 0.256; 2.29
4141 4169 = 0.183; 2.41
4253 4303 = 0.226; 2.17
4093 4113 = 0.189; 2.47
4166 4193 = 0.141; 2.48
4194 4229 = 0.062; 2.62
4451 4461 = 0.088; 2.22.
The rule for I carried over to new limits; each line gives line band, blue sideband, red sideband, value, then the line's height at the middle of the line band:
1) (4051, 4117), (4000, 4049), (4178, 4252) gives 0.23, 3.17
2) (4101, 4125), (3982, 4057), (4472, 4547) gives 0.30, 3.25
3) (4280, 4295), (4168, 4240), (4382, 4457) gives 0.11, 2.4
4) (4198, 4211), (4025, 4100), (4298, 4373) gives -0.09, 2.46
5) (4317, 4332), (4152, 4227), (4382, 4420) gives 0.05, 2.34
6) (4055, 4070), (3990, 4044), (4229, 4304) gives 0.29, 3.16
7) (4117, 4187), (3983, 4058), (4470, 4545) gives 0.30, 3.13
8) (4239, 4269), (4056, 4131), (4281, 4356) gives -0.03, 2.22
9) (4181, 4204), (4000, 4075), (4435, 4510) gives 0.10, 2.85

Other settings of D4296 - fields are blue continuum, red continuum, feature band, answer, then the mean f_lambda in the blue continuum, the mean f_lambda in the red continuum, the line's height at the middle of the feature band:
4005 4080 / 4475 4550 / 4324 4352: 4.49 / 3.06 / 2.31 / 2.59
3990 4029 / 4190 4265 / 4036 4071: 3.54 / 3.39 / 2.49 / 3.2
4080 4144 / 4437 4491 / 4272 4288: 1.14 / 2.39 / 2.29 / 2.34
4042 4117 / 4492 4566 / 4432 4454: 1.75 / 2.64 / 2.26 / 2.34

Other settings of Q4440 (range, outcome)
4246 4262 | 2.3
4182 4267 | 2.49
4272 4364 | 2.13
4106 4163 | 2.35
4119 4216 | 2.47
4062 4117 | 2.49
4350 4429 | 2.17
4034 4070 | 2.91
